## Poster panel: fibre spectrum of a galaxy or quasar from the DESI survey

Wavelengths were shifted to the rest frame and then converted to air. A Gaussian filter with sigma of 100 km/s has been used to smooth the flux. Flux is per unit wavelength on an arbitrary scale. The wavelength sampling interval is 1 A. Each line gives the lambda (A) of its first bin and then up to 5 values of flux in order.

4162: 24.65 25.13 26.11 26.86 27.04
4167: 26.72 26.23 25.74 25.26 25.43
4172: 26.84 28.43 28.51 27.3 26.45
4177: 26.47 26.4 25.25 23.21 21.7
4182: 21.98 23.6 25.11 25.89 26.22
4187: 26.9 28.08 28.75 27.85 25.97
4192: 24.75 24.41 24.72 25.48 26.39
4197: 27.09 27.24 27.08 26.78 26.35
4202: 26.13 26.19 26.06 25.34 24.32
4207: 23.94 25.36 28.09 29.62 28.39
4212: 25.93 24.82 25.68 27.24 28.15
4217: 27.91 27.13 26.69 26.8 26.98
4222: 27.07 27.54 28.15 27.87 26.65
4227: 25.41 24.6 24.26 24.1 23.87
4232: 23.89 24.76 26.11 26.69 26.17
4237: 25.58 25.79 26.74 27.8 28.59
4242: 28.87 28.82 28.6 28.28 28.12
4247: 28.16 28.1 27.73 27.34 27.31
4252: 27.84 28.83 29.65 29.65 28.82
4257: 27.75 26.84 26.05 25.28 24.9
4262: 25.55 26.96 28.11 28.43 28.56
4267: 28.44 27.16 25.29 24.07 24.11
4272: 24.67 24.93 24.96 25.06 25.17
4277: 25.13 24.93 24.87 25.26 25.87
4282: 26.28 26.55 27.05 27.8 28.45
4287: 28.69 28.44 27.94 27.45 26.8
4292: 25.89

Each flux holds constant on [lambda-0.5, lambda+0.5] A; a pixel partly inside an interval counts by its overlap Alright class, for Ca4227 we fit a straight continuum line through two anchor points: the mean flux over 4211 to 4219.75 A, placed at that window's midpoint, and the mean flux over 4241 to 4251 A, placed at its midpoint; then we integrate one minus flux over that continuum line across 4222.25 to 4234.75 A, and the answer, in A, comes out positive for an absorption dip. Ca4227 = 0.79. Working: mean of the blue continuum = 26.8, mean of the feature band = 25.7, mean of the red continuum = 28.2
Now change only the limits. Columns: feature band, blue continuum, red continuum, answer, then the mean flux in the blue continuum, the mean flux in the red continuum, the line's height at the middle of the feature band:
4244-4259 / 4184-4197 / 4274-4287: -1.1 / 26.3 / 26.1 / 26.2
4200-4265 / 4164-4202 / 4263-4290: -1.4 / 26.1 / 26.4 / 26.3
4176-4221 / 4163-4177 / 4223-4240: 0.2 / 26.6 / 25.8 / 26.2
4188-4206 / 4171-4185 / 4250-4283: -0.4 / 25.5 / 26.5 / 25.7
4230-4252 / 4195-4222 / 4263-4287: -0.5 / 26.6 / 26.2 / 26.4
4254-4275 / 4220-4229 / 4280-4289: 0.4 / 26.6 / 27.3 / 27.1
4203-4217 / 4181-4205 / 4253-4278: -0.2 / 25.9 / 26.5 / 26.1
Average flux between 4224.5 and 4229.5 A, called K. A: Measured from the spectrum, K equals 25.8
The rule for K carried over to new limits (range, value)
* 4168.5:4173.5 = 26.3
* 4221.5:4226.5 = 27.5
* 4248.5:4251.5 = 27.5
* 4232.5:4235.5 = 25.9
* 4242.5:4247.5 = 28.4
